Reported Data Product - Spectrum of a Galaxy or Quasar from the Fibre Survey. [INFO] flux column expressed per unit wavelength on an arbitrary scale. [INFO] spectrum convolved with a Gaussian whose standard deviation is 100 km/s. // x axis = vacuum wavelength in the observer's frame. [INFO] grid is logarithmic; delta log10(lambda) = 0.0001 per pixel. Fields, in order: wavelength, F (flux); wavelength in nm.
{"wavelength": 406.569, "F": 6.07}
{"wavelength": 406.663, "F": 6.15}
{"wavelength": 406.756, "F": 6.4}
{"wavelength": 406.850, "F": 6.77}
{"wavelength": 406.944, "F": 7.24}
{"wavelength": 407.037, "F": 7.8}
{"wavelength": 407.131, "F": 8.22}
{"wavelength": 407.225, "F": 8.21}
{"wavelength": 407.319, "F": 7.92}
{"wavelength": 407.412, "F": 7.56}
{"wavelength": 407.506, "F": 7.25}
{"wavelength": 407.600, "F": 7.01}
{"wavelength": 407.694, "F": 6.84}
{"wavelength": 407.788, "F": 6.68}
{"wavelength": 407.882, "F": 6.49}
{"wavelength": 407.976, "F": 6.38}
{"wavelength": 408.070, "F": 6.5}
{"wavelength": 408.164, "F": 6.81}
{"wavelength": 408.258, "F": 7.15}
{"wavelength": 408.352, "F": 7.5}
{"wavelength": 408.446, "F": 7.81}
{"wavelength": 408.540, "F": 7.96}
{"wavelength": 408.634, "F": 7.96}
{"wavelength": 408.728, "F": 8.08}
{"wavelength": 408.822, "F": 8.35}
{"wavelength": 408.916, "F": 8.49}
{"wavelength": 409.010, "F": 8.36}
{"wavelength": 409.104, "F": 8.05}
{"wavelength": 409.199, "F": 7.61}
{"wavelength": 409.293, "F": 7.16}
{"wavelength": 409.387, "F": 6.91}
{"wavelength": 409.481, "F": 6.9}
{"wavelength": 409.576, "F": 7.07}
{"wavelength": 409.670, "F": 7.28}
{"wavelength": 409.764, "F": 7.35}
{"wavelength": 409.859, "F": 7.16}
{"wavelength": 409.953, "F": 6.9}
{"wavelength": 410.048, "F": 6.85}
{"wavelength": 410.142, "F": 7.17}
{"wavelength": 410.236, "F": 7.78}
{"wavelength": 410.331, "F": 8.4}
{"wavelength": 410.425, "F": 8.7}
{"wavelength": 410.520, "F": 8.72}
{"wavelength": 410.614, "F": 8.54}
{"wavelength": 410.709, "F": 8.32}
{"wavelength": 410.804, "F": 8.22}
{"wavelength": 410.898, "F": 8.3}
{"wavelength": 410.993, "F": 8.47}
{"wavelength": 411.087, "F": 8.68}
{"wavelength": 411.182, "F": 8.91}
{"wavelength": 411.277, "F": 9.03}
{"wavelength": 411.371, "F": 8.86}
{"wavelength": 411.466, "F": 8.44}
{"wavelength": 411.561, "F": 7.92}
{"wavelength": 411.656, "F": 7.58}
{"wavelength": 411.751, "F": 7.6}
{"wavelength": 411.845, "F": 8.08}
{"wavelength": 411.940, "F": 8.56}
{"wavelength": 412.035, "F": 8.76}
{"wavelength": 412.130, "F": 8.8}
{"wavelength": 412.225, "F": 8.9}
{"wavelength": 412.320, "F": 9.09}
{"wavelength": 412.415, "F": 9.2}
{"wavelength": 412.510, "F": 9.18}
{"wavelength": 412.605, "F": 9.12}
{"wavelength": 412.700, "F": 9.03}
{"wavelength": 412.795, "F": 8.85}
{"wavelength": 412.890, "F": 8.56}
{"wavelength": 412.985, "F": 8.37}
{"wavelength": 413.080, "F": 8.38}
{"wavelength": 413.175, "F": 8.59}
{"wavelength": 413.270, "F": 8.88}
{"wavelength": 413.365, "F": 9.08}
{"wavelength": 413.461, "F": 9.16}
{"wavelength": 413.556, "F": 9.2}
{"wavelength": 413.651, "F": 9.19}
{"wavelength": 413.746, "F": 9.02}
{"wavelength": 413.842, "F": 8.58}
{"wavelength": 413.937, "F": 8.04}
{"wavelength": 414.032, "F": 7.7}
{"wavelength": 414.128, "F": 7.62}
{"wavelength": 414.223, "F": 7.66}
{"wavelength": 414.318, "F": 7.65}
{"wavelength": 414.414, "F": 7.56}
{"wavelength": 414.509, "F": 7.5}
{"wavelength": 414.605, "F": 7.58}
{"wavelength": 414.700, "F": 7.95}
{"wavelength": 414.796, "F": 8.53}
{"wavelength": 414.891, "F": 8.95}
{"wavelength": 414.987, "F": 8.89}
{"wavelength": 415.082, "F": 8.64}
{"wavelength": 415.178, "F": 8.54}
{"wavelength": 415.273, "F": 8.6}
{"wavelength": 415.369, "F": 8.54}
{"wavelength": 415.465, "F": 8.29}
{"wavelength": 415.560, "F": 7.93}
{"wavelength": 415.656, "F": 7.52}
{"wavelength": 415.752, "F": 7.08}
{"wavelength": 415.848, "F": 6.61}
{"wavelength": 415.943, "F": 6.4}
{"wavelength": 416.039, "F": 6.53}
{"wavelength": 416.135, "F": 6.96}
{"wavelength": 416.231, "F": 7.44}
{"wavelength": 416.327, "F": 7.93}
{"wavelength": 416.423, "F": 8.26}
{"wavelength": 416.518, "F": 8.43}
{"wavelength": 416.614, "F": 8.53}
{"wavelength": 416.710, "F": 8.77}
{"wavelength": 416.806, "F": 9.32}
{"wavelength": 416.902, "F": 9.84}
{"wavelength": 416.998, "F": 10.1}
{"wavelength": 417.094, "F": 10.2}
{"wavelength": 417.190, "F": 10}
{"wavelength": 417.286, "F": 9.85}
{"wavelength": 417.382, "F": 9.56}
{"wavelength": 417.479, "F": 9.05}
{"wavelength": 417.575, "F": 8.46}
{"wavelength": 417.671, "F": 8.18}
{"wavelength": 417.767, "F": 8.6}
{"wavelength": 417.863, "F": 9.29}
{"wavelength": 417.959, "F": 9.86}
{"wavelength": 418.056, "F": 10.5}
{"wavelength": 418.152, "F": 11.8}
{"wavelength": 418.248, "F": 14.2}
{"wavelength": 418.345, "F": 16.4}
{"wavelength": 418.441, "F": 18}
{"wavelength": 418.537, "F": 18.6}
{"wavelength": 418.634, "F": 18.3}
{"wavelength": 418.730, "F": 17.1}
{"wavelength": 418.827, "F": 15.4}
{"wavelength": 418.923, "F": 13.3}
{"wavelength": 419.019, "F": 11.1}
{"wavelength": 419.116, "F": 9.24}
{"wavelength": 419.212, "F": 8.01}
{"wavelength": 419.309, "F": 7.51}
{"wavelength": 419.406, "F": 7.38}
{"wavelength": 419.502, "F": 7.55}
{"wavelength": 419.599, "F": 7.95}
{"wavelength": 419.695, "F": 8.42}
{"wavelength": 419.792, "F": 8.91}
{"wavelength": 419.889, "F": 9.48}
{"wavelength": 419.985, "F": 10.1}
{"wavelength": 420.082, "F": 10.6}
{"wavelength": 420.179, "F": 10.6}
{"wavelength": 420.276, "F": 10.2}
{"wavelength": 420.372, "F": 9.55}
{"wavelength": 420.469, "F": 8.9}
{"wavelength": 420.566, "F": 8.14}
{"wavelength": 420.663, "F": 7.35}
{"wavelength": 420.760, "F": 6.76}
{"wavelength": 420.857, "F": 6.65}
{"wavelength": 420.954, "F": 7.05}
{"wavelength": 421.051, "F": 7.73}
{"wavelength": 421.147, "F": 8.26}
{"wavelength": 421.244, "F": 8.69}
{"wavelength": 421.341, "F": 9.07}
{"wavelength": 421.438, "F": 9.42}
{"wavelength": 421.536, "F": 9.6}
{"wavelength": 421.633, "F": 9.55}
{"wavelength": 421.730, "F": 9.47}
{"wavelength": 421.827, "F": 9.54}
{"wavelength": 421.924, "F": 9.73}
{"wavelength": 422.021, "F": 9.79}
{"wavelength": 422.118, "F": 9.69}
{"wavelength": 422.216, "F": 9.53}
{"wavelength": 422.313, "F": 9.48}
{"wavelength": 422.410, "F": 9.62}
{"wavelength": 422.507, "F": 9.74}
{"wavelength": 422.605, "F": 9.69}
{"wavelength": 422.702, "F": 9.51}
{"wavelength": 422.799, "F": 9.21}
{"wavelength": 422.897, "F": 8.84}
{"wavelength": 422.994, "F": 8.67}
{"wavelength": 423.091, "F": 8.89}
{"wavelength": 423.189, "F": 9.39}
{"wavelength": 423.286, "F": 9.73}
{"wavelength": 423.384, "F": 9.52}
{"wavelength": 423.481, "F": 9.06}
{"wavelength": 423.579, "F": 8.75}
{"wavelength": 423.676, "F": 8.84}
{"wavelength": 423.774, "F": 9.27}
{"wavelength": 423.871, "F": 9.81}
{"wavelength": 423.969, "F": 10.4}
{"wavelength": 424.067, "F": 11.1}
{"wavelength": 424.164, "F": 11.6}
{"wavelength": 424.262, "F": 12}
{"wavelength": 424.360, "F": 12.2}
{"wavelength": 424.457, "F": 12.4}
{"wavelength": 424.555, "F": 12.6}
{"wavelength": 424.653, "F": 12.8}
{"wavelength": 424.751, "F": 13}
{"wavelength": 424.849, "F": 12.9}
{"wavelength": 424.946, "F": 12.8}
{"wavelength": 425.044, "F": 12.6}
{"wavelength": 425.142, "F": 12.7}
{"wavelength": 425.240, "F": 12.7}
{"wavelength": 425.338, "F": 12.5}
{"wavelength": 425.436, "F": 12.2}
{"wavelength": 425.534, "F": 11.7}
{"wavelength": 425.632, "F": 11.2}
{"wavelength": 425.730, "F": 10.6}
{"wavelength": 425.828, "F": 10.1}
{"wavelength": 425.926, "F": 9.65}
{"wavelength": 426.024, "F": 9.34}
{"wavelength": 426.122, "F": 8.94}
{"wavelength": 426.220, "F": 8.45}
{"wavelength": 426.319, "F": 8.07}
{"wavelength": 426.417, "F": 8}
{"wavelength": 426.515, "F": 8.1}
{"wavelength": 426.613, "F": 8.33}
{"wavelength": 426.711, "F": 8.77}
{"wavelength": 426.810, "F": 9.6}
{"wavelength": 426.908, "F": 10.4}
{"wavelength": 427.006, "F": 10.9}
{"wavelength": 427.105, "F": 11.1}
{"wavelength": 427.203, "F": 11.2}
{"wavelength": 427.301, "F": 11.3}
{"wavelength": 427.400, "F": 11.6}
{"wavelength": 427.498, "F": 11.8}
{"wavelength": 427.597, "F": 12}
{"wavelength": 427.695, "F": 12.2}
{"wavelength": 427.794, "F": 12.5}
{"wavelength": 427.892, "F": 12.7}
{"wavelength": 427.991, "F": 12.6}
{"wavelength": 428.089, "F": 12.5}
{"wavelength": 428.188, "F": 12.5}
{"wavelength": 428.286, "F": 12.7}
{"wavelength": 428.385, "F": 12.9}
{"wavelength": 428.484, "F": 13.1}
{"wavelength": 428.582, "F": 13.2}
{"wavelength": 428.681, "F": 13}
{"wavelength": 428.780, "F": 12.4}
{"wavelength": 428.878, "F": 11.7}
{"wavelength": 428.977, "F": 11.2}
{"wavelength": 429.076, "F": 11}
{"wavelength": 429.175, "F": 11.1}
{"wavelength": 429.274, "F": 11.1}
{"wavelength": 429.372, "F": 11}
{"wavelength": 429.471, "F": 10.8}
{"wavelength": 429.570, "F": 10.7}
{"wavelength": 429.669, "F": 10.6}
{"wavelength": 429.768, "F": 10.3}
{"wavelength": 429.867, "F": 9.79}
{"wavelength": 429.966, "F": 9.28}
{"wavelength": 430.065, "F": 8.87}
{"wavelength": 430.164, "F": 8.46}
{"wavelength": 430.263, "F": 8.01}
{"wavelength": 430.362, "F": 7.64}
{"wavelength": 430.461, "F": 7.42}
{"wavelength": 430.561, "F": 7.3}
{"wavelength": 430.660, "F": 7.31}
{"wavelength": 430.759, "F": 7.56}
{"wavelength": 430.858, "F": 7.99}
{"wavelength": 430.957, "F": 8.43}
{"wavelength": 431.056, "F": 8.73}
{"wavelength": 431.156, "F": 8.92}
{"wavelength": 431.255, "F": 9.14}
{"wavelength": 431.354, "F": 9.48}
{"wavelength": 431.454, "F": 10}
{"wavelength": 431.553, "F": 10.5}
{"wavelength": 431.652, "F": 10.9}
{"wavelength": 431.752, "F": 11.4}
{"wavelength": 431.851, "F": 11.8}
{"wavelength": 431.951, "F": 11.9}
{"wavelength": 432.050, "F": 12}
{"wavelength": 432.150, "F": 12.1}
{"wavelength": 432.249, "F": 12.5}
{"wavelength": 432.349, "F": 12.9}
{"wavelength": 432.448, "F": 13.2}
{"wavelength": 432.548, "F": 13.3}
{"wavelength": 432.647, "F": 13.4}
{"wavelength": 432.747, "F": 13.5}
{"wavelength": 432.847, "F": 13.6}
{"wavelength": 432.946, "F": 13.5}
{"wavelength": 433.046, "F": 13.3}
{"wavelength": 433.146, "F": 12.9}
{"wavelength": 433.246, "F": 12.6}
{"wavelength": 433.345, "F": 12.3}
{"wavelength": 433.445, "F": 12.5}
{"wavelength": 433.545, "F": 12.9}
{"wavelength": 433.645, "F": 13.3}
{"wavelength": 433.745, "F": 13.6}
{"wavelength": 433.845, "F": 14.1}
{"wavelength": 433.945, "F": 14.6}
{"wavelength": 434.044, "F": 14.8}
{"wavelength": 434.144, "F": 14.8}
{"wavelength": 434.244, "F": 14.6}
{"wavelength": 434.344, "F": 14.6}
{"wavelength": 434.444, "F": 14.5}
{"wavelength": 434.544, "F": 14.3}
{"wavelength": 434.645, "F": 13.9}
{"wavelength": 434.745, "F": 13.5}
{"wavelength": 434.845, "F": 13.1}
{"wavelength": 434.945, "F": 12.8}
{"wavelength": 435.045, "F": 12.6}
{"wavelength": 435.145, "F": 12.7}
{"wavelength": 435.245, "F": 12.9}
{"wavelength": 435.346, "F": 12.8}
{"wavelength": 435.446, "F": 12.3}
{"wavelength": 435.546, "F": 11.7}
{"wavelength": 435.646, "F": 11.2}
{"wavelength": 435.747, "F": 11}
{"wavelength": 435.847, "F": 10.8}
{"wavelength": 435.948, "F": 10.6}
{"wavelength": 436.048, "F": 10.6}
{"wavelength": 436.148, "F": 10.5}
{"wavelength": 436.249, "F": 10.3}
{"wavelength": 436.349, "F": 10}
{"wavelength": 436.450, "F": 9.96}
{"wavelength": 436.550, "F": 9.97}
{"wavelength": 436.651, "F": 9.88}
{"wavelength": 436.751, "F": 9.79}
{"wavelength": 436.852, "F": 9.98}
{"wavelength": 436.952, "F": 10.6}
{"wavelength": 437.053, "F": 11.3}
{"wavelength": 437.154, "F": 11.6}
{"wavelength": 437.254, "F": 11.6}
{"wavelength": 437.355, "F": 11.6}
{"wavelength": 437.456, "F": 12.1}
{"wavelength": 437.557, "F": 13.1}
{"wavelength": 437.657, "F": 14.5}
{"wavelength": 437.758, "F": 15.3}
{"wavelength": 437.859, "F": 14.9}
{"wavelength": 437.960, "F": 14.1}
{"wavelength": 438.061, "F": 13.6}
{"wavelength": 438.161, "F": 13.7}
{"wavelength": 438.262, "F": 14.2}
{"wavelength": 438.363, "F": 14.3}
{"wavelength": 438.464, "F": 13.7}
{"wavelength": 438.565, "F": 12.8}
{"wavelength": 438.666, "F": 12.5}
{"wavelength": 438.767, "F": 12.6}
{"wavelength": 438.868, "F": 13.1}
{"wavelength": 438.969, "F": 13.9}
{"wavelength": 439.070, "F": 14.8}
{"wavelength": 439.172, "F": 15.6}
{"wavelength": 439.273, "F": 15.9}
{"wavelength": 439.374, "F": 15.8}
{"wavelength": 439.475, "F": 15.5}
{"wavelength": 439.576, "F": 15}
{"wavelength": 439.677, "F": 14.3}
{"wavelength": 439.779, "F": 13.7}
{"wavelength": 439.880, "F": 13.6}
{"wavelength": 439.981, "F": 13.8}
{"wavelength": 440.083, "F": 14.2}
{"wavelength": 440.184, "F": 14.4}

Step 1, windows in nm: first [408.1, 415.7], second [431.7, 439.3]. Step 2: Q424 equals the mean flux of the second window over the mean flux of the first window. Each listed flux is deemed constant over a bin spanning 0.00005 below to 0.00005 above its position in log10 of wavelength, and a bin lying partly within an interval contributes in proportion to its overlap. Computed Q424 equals 1.55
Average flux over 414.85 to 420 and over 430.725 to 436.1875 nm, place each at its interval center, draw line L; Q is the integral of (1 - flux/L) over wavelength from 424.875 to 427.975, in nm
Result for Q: 0.095 nm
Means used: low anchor 9.83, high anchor 12.2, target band 10.8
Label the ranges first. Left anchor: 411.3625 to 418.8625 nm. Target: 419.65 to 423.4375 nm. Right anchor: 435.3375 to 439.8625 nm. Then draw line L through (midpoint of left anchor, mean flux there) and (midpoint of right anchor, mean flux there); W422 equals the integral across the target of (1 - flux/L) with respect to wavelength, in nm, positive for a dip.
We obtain 0.42 nm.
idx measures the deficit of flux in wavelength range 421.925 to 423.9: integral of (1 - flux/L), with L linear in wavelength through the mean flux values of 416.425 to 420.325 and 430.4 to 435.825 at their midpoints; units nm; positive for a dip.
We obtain 0.31 nm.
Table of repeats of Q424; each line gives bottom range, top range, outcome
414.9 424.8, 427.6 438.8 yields 1.21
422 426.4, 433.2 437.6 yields 1.17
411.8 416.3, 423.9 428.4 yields 1.36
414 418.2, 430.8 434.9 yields 1.46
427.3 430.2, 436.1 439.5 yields 1.11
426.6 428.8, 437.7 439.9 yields 1.21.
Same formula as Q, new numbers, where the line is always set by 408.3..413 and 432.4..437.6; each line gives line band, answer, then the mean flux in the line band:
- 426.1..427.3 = 0.17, 9.41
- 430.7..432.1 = 0.22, 9.9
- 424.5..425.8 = -0.20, 12.3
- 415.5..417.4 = 0.17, 8.35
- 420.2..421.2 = 0.18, 8.14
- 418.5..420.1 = -0.24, 11.1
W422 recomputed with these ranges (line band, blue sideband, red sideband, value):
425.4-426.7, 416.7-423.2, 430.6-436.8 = 0.15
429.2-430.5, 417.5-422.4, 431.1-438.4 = 0.23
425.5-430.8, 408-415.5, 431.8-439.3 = 0.41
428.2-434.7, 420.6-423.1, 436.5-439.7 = -0.07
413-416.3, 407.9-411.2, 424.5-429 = 0.26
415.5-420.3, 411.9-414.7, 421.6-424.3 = -0.50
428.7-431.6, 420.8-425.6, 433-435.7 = 0.61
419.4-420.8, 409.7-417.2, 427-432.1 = 0.07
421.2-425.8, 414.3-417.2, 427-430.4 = -0.19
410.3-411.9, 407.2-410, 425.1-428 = -0.11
